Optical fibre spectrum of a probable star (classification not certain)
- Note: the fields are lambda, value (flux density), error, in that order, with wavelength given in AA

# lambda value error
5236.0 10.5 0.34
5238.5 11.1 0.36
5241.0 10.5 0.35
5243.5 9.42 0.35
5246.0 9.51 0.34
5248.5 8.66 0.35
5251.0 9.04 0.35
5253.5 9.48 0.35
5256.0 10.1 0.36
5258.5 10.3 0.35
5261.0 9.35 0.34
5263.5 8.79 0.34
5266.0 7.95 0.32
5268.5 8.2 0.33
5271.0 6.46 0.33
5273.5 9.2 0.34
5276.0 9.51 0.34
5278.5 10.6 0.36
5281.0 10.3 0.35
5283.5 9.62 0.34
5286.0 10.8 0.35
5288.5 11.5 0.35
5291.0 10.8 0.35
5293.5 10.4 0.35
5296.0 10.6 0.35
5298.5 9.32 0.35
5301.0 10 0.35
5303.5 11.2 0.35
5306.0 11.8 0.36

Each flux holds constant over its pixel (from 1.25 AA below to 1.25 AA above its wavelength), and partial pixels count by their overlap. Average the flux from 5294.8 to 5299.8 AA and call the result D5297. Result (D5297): 9.95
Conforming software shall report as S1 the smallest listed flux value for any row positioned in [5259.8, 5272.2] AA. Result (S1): 6.46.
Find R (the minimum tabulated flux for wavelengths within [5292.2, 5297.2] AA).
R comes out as 10.4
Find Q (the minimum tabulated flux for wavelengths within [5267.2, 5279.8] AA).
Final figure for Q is 6.46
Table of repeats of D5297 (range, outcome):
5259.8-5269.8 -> 8.56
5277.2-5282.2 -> 10.4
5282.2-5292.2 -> 10.7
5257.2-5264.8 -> 9.47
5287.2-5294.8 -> 10.9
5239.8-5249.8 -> 9.52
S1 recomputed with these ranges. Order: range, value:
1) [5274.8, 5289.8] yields 9.51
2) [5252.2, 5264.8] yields 8.79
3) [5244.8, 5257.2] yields 8.66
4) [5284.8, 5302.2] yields 9.32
